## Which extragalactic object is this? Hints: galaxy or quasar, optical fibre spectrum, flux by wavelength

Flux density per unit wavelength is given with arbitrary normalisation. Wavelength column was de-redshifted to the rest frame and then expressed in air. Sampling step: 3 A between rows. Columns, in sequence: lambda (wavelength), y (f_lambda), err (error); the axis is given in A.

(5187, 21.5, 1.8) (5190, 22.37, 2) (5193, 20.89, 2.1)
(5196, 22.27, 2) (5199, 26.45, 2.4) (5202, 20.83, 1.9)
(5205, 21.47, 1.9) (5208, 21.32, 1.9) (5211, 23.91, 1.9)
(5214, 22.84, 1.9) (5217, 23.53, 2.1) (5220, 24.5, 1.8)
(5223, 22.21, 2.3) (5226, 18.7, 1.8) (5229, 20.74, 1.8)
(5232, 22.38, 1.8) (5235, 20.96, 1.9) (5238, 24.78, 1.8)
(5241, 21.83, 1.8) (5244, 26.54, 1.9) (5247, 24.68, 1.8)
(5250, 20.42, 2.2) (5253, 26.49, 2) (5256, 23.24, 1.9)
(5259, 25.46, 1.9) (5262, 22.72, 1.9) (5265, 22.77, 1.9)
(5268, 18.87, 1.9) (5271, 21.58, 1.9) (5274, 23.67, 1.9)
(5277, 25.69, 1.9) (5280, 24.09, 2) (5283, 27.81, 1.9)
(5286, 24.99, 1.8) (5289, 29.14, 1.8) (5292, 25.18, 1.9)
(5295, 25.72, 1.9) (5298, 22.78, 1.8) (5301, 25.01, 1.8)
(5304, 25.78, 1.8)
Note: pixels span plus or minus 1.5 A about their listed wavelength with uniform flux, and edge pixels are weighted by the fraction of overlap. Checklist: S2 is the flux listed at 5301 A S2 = 25.01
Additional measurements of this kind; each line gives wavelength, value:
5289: 29.14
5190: 22.37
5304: 25.78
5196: 22.27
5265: 22.77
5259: 25.46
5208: 21.32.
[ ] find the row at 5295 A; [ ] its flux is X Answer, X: 25.72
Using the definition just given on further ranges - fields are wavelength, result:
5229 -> 20.74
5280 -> 24.09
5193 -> 20.89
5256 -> 23.24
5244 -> 26.54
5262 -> 22.72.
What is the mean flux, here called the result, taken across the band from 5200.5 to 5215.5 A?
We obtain 22.1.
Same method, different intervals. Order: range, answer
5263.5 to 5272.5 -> 21.1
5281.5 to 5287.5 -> 26.4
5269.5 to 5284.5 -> 24.6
